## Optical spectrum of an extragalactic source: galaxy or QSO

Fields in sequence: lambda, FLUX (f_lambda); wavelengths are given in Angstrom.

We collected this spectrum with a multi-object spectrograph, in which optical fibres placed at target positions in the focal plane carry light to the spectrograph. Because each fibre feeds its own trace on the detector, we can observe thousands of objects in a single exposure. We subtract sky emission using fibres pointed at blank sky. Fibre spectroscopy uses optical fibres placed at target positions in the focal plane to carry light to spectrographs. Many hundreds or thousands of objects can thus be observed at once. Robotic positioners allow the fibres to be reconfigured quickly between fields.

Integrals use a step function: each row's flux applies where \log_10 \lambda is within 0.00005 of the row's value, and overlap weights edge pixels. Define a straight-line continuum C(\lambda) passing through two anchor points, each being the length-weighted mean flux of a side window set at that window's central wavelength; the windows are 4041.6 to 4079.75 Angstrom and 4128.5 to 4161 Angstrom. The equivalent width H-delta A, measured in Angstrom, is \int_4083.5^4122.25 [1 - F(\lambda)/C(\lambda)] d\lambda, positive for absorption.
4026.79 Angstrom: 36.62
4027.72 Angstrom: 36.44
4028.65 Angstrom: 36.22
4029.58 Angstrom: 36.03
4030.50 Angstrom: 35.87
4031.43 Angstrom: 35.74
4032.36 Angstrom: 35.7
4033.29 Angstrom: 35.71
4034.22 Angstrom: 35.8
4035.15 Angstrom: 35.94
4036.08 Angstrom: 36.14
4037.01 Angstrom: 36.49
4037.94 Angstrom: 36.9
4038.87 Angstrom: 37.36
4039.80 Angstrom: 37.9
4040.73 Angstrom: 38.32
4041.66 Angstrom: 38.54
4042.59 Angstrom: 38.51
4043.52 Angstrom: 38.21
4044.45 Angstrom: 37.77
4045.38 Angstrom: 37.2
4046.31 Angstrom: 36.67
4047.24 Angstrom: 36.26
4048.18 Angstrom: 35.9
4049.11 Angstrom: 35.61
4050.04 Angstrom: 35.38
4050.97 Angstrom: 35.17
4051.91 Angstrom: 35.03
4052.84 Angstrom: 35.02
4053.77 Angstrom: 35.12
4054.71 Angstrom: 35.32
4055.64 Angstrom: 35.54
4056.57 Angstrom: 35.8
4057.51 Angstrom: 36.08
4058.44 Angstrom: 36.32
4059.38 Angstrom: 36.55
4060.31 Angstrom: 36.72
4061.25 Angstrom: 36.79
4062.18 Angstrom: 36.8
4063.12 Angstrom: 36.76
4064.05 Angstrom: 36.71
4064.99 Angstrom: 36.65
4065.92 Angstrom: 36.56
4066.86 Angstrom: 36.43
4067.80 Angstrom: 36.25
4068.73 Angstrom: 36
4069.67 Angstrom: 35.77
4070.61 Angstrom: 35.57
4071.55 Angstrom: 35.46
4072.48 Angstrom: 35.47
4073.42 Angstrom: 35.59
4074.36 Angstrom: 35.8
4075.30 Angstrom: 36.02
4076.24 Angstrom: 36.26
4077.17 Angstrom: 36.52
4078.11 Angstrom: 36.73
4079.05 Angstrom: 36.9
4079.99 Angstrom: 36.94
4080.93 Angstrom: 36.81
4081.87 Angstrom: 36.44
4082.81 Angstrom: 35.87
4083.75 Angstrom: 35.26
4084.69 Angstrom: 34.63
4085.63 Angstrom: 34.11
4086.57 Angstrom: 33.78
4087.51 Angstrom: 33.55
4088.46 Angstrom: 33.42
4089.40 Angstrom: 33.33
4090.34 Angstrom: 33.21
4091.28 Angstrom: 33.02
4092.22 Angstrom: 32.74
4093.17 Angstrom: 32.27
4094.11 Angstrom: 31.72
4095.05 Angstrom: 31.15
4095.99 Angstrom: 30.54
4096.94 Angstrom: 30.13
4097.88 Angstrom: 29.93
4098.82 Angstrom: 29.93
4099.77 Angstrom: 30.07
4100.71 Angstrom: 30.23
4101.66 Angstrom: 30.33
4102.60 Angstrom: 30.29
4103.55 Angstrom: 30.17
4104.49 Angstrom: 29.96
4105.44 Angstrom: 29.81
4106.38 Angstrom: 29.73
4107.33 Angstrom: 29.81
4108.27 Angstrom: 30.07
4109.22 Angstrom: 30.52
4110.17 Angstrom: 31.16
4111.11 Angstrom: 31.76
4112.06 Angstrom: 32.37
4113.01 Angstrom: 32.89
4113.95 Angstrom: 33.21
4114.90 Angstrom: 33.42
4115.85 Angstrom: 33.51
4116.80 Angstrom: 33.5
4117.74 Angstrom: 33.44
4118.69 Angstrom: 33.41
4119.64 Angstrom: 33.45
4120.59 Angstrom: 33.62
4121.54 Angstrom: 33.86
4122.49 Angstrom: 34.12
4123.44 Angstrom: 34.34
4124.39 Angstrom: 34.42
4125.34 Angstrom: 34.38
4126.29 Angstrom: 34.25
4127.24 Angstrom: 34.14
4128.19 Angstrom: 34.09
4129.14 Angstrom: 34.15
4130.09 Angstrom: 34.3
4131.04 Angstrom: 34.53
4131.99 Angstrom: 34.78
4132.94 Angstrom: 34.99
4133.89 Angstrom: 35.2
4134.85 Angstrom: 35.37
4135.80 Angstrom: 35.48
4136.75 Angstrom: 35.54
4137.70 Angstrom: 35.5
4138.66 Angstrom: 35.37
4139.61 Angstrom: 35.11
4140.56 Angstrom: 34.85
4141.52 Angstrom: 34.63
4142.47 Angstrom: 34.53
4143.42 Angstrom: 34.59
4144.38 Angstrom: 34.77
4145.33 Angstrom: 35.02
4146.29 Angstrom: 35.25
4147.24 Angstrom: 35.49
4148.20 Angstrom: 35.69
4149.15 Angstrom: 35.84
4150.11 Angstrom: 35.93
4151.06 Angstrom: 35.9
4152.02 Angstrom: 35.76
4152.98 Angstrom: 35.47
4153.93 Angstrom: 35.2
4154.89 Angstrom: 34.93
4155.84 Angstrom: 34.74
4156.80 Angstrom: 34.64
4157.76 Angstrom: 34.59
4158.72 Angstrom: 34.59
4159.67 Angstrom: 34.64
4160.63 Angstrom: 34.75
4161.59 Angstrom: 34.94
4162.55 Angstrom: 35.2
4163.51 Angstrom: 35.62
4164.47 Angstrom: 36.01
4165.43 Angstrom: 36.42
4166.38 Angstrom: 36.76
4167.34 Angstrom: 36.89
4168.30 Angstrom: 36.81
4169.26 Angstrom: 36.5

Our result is 3.95 Angstrom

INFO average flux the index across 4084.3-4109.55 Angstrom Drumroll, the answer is 31.4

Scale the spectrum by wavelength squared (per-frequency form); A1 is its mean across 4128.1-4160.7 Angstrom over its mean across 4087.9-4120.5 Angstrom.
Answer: 1.1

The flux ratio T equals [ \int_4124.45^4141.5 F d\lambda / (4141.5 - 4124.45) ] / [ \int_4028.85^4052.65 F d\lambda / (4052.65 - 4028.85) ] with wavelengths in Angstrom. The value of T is 0.95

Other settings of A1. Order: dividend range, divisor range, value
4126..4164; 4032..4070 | 1.01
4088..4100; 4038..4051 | 0.87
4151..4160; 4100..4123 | 1.12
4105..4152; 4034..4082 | 0.97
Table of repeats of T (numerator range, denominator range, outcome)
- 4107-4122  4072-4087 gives 0.91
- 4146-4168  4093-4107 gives 1.17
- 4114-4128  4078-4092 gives 0.97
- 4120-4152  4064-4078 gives 0.97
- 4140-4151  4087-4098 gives 1.09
